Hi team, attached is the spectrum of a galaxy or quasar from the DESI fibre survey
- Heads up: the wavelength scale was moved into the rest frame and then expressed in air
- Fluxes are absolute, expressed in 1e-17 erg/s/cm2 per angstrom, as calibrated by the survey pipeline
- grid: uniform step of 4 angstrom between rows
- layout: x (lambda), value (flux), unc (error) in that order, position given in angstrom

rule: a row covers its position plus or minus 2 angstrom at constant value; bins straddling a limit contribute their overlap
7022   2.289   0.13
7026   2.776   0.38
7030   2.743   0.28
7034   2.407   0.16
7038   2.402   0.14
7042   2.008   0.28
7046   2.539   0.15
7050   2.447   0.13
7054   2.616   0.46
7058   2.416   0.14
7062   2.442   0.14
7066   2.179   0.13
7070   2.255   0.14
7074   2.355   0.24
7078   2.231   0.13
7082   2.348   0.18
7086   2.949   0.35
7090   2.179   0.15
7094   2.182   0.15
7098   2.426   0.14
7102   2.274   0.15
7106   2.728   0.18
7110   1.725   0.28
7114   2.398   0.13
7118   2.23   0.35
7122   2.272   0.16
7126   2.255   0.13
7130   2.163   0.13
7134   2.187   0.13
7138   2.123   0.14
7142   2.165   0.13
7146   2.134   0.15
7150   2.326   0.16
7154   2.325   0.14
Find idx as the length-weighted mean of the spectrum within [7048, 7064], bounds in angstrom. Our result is 2.48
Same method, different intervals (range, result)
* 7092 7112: 2.27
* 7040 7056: 2.4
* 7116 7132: 2.23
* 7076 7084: 2.29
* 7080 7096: 2.41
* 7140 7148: 2.15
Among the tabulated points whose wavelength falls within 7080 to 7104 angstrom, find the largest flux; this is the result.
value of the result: 2.949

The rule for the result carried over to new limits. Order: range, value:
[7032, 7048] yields 2.539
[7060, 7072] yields 2.442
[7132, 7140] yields 2.187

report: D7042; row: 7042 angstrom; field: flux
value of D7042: 2.008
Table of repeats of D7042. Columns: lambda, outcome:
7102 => 2.274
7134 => 2.187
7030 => 2.743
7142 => 2.165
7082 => 2.348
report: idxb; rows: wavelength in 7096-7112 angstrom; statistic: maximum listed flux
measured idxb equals 2.728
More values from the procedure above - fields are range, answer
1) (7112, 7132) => 2.398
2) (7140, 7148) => 2.165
